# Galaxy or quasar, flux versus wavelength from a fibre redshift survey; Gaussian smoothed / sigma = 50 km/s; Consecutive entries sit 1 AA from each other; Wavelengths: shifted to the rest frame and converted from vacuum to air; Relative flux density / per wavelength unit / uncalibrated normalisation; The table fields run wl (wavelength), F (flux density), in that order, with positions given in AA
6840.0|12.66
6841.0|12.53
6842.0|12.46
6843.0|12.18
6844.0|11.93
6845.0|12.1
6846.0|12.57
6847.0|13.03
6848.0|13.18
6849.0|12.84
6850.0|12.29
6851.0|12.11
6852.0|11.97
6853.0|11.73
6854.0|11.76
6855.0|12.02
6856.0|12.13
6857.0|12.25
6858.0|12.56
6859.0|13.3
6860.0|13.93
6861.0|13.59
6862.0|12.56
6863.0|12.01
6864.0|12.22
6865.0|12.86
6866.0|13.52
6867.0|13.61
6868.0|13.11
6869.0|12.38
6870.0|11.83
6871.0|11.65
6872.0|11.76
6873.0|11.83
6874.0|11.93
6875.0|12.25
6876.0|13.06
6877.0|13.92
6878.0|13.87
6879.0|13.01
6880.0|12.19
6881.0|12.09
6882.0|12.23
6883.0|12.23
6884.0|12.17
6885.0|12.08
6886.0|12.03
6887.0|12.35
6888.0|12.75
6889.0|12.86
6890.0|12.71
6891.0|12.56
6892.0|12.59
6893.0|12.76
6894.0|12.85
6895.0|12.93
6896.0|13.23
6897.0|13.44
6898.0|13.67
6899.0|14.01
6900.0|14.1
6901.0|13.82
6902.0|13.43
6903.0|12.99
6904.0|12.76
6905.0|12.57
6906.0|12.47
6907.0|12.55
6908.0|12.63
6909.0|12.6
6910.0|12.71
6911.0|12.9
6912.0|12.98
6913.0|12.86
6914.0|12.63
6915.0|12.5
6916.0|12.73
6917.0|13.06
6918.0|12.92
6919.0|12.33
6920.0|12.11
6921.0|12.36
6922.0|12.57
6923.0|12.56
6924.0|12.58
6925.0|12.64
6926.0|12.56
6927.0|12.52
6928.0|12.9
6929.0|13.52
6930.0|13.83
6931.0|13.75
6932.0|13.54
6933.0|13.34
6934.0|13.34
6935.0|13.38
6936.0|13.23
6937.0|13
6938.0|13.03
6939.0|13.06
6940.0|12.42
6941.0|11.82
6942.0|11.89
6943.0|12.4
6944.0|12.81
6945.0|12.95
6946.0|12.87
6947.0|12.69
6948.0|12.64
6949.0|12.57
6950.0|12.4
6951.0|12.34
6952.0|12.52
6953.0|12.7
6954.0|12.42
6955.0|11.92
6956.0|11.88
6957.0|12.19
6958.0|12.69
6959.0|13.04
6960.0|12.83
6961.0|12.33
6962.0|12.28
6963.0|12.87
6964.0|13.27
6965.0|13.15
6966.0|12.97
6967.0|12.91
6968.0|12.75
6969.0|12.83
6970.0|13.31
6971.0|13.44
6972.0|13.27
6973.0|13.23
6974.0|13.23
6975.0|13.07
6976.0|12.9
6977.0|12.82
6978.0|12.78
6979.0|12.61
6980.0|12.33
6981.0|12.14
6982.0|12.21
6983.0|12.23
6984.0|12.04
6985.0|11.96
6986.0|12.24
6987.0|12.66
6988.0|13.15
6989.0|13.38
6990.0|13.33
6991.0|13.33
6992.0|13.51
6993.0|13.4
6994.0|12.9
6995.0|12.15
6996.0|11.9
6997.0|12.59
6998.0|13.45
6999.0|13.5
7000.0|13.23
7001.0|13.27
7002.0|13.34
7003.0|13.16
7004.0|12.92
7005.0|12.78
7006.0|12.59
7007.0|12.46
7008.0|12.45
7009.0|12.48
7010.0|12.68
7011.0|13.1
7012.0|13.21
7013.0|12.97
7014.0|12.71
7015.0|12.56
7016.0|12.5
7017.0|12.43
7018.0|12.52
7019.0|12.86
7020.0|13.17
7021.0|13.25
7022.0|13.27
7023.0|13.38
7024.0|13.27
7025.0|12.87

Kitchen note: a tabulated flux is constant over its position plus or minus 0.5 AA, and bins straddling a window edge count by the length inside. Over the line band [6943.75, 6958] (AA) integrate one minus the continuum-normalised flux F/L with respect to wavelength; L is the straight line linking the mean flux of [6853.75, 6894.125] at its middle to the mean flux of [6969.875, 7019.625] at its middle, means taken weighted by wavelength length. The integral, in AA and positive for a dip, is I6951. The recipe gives 0.27 AA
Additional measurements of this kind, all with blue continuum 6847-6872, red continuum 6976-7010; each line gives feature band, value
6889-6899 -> -0.3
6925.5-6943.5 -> -0.4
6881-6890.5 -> 0.2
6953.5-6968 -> 0.1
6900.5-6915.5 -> -0.2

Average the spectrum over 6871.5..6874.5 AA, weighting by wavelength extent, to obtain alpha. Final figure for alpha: 11.8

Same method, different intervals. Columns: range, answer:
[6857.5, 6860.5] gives 13.3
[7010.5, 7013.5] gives 13.1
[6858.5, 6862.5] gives 13.3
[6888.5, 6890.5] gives 12.8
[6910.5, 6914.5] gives 12.8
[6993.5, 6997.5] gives 12.4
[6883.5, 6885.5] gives 12.1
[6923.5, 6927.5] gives 12.6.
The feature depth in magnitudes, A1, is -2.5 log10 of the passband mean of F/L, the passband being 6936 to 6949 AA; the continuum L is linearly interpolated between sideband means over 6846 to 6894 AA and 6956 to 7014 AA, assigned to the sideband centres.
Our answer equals 0.01 mag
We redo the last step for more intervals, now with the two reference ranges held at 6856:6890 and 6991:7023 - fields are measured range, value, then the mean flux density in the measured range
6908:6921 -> 0.00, 12.7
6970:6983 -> 0.00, 12.8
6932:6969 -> 0.01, 12.7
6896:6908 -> -0.05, 13.2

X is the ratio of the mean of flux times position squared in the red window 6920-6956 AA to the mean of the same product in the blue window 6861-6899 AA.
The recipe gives 1.02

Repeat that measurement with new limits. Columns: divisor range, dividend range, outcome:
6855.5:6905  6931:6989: 1.02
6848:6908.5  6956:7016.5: 1.04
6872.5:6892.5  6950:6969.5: 1.03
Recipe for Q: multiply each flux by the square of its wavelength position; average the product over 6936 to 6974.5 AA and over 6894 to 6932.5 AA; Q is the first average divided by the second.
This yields 0.99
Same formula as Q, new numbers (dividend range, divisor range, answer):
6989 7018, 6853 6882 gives 1.06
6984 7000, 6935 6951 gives 1.03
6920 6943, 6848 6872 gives 1.05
